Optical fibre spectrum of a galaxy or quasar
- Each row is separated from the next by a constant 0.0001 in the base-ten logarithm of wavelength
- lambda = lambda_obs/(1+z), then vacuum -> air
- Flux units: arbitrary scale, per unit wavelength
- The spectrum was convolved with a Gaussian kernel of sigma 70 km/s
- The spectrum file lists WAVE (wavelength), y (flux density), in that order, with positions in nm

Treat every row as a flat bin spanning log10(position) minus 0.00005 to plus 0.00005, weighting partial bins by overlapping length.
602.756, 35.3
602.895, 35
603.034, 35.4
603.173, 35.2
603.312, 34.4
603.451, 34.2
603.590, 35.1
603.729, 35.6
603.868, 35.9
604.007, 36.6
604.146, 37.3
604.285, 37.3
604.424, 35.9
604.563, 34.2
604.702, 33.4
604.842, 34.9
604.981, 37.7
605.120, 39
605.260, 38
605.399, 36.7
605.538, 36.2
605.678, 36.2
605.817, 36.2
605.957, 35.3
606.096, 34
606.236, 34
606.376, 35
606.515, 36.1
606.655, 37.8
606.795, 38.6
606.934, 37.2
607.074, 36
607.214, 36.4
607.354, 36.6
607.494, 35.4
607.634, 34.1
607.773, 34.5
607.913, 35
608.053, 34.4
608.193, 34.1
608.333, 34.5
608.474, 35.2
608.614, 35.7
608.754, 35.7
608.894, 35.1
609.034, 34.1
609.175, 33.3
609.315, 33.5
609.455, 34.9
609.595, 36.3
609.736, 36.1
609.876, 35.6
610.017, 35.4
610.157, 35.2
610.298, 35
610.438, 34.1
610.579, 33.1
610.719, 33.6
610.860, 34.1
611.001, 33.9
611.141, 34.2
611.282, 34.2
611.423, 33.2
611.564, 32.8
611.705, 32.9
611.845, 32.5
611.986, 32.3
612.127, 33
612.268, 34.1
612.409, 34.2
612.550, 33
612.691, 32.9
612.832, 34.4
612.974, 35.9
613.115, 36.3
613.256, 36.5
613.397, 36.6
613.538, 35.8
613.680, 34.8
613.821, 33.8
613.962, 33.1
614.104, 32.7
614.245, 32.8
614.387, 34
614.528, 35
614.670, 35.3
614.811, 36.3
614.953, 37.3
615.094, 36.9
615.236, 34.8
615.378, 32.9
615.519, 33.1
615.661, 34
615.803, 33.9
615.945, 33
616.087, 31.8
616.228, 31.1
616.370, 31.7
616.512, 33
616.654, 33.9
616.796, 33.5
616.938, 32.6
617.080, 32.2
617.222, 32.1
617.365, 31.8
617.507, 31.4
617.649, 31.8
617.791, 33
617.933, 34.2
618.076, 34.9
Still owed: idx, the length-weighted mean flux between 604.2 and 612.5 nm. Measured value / 35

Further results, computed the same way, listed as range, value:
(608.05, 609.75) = 34.8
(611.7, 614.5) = 34.1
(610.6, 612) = 33.4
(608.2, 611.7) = 34.5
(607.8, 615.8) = 34.4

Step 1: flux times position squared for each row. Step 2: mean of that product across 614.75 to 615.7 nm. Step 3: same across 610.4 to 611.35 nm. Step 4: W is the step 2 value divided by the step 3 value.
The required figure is 1.05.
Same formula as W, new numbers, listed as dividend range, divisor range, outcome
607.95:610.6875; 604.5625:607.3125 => 0.97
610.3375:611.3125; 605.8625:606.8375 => 0.96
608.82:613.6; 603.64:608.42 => 0.97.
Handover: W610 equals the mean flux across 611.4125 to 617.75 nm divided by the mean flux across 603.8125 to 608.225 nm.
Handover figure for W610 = 0.94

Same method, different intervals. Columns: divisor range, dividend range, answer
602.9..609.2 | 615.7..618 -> 0.91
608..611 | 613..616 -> 1.00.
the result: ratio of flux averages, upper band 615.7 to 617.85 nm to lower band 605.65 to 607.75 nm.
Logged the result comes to 0.90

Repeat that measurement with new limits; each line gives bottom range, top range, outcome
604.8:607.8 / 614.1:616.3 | 0.94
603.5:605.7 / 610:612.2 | 0.93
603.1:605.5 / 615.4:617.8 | 0.91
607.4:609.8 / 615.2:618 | 0.94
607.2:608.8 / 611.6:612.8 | 0.95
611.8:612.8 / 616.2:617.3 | 0.98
